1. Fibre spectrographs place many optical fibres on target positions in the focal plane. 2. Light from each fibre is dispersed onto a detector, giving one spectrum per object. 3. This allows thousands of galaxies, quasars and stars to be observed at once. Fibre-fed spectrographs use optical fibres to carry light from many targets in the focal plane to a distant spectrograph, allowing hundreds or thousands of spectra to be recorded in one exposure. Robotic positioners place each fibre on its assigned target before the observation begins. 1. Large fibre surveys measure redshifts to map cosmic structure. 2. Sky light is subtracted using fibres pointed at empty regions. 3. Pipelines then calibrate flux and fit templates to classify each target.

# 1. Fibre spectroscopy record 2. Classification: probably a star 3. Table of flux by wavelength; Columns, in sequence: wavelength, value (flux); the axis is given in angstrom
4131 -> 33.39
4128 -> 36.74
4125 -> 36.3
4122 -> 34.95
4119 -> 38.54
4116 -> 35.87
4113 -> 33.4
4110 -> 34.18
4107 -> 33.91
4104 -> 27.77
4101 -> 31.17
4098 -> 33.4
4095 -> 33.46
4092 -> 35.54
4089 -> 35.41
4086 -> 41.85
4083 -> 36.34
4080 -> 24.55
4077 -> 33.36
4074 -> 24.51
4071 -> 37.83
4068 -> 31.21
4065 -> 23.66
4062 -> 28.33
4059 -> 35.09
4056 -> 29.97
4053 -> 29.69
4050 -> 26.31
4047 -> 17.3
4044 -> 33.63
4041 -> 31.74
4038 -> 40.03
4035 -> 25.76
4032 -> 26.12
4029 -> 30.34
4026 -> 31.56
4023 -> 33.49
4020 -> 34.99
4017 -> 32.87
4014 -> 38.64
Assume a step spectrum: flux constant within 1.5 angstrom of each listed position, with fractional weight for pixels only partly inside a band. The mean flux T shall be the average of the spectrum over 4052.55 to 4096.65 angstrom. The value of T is 32.1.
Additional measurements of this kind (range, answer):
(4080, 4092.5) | 35.9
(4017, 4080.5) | 30.1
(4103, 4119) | 33.7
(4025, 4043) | 31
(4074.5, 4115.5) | 33.3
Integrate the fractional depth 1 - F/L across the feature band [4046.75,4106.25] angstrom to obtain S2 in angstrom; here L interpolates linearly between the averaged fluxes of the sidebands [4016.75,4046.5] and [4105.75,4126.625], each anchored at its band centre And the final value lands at 4.29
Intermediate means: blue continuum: 31.5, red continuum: 35.3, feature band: 31.2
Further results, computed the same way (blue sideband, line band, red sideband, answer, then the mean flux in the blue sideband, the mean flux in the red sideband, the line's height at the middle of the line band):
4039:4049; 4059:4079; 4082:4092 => 2.1 angstrom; 28.1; 37.6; 33.6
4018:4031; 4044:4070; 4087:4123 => 3.8 angstrom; 32.4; 34.1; 33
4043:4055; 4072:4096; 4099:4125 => -2.0 angstrom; 26.6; 33.9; 30.6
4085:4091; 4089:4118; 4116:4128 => 3.1 angstrom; 38.1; 36.5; 37.4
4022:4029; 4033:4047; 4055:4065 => 0.1 angstrom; 32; 30.1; 31.2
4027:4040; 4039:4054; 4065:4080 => 1.2 angstrom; 30.6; 30.2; 30.5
